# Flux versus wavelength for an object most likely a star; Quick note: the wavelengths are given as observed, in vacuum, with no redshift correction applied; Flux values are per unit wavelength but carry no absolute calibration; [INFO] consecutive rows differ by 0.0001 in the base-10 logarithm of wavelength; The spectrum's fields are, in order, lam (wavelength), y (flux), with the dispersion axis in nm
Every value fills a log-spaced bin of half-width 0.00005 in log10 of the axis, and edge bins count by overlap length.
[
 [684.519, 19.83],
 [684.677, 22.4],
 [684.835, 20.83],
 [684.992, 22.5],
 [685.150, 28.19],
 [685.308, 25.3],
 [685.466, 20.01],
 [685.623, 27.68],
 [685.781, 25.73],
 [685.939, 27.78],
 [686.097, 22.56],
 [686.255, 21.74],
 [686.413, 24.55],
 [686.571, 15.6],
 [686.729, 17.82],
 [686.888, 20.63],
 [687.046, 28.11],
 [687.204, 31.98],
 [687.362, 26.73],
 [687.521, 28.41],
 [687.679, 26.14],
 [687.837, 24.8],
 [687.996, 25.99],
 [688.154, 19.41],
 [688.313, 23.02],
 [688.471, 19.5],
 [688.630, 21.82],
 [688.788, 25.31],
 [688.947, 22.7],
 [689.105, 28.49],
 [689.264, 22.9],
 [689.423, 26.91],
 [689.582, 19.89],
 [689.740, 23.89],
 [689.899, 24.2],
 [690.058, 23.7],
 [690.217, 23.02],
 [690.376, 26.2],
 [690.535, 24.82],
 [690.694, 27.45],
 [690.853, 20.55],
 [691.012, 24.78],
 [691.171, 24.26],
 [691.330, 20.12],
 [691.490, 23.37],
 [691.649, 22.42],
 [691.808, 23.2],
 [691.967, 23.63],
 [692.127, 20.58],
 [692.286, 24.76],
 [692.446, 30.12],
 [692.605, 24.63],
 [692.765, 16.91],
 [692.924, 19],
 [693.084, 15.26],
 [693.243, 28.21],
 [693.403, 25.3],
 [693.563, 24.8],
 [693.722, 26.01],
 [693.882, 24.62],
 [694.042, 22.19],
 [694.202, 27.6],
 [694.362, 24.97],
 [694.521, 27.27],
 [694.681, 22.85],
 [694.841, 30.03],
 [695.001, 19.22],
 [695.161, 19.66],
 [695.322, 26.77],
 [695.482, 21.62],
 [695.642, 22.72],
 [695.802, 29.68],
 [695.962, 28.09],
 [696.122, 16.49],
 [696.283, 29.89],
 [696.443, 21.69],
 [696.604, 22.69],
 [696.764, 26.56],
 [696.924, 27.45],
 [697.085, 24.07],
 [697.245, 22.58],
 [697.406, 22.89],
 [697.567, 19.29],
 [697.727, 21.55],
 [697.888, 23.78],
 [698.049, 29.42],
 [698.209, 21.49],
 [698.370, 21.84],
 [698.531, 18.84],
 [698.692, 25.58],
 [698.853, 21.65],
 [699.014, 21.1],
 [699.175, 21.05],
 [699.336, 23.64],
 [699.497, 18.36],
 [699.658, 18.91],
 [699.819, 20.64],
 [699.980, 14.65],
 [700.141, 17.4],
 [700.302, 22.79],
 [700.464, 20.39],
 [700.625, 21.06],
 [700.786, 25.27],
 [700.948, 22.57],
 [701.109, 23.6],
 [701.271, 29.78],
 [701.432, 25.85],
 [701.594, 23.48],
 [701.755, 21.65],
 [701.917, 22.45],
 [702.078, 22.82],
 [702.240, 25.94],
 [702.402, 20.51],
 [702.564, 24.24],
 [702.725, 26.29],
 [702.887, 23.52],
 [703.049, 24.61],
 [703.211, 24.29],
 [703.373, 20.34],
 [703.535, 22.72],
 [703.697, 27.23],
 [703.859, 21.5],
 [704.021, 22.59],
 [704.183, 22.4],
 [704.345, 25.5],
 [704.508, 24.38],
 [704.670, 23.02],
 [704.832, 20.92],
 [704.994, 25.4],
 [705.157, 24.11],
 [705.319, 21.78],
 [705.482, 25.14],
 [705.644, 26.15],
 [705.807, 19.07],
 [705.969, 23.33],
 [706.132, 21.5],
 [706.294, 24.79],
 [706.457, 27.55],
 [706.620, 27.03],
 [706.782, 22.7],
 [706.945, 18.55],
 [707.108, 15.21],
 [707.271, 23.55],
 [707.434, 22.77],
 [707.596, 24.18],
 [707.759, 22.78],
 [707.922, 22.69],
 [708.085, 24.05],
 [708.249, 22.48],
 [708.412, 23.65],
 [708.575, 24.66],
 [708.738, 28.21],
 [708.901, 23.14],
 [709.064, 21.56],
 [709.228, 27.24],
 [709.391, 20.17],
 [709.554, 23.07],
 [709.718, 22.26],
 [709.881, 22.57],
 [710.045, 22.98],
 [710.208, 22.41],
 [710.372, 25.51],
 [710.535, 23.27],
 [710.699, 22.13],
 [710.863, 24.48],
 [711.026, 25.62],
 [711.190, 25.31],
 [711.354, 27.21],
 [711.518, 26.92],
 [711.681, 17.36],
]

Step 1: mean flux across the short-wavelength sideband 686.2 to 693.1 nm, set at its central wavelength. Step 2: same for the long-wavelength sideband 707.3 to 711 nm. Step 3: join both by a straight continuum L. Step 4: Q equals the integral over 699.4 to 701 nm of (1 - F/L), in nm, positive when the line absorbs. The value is 0.22 nm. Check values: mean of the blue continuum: 23.5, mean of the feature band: 20.2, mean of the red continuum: 23.5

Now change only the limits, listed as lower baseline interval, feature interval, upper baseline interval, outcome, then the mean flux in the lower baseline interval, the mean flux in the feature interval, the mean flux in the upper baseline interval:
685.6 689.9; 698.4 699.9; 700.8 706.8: 0.17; 24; 21.1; 23.8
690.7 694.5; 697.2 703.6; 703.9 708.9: 0.25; 23.5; 22.5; 23.3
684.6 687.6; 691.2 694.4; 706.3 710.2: 0.06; 24.1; 23.4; 23.2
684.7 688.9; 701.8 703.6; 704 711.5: 0.01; 23.9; 23.4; 23.5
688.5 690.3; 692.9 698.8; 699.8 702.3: -0.20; 23.8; 23.9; 22.5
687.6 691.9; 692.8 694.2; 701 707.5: 0.02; 23.7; 23.2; 23.5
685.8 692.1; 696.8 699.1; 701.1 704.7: 0.08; 23.8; 23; 23.9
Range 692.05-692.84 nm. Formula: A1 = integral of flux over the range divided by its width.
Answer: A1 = 23.4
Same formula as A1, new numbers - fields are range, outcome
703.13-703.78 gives 23.6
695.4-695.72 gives 22.2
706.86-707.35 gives 19.1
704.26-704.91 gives 23.5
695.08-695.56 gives 22.6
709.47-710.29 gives 22.6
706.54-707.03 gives 22.7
